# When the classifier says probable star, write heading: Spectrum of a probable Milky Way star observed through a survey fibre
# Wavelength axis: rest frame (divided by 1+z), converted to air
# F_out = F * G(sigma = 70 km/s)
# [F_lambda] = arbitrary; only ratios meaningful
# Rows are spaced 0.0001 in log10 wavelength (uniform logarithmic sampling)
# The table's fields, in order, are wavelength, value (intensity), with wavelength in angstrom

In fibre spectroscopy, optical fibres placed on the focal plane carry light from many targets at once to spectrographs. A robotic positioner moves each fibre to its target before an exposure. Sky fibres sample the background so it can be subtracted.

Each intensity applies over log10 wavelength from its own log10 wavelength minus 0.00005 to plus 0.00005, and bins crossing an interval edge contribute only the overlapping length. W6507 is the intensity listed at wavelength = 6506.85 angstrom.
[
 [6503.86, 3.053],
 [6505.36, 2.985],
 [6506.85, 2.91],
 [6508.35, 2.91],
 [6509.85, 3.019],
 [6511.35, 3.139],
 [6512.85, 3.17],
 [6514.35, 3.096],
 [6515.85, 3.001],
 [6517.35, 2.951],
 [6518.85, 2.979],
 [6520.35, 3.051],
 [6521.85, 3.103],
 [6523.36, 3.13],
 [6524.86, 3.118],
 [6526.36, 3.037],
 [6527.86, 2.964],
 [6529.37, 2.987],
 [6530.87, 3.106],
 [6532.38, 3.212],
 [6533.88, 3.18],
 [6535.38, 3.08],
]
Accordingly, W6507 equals 2.91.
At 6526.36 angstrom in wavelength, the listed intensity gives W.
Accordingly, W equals 3.037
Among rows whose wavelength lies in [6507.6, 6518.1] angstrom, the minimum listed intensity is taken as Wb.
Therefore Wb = 2.91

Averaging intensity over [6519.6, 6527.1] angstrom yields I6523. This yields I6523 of 3.09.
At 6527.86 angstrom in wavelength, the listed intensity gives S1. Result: 2.964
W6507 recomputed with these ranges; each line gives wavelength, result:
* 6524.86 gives 3.118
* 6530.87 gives 3.106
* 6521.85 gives 3.103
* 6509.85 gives 3.019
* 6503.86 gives 3.053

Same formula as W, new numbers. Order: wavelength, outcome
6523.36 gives 3.13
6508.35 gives 2.91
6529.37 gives 2.987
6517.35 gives 2.951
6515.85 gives 3.001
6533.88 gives 3.18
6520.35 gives 3.051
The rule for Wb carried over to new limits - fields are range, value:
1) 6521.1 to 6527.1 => 3.037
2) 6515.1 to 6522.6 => 2.951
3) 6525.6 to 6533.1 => 2.964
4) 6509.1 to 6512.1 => 3.019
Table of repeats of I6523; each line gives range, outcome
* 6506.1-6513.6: 3.03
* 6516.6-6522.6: 3.02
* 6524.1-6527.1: 3.08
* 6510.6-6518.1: 3.07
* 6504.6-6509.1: 2.94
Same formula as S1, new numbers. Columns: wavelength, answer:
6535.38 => 3.08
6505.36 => 2.985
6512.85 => 3.17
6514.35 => 3.096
